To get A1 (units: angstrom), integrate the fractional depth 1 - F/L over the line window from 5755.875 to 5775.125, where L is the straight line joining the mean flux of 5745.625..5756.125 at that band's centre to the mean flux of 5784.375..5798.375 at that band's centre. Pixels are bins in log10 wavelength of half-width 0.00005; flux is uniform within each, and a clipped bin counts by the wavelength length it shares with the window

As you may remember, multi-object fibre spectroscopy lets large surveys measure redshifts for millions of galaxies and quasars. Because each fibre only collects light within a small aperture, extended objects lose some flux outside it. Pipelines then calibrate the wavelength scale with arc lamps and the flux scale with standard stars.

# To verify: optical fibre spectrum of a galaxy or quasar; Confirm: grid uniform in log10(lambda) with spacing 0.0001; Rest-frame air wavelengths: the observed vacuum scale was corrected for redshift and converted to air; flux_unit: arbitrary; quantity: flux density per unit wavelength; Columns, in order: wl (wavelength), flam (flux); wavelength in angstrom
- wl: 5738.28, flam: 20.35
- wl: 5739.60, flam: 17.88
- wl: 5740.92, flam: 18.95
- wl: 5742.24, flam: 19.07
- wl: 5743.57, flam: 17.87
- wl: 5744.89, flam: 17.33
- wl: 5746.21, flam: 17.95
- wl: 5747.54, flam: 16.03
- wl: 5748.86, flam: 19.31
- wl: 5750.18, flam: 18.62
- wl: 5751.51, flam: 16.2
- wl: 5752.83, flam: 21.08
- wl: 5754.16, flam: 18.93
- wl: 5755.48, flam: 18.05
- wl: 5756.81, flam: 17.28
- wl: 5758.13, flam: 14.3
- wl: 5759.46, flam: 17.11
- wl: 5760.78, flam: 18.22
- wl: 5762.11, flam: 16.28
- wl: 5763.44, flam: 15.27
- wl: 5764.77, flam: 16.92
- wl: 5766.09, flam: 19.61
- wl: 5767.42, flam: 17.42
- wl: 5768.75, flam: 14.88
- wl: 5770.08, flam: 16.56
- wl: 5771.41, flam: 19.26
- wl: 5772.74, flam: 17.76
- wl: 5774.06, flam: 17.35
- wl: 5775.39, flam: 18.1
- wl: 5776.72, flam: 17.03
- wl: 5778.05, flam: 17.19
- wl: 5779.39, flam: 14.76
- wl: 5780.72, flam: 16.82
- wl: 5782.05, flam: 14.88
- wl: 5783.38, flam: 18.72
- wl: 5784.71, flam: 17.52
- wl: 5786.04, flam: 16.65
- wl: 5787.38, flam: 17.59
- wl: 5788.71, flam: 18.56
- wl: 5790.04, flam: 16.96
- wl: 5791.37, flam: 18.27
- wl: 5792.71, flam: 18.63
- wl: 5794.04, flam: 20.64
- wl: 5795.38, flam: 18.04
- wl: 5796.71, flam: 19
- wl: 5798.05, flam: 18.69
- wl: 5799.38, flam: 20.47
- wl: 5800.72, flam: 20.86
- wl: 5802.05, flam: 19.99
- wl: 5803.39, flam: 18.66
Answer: 1.3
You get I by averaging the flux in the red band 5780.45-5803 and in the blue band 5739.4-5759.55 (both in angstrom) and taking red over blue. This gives 1.0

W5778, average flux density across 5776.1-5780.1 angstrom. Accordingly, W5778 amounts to 16.3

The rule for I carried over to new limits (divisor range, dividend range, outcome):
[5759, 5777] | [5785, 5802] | 1.08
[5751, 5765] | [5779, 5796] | 1.02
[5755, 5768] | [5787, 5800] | 1.10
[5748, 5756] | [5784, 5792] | 0.94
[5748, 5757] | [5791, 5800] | 1.03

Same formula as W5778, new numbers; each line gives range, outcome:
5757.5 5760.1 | 15.7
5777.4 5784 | 16.4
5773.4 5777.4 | 17.5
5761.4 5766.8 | 17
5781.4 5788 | 17.1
